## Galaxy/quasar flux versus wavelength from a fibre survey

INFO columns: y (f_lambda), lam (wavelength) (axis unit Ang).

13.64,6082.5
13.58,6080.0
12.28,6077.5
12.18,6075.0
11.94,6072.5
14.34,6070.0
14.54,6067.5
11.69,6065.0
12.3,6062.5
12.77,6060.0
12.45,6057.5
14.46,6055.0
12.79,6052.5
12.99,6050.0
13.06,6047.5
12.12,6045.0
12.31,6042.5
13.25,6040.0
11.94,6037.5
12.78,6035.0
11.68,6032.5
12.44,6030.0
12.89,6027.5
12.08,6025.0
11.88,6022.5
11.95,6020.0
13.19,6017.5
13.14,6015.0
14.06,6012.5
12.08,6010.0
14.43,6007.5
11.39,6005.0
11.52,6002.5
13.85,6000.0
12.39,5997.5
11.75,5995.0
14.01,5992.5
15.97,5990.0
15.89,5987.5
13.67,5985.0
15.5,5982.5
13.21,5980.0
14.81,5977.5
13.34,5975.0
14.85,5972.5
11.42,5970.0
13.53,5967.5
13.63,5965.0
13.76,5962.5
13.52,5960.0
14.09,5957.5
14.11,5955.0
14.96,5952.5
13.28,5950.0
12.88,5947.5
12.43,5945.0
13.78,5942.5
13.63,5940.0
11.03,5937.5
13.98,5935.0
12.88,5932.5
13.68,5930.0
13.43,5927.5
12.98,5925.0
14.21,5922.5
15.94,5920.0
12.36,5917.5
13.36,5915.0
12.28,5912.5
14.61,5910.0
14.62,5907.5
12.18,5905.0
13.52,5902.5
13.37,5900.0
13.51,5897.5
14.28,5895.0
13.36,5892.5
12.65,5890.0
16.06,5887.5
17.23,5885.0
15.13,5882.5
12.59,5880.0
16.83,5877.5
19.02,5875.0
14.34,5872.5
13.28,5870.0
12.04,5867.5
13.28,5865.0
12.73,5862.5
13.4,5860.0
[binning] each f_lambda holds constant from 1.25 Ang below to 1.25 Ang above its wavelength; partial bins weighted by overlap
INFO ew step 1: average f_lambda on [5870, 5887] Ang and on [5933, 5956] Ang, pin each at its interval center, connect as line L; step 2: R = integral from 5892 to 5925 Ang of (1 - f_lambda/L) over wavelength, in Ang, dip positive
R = 2.15 Ang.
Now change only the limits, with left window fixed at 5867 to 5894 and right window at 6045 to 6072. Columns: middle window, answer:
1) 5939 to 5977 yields 1.3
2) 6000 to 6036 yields 2.4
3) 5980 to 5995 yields -0.9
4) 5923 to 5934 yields 0.8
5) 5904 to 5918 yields 1.2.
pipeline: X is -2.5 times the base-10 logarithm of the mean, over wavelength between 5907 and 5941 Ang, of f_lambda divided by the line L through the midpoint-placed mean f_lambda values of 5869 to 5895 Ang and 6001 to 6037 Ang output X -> 0.06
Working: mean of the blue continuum 15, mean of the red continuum 12.5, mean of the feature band 13.5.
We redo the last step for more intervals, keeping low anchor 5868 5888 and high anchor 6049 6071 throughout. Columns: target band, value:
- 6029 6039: 0.10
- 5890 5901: 0.13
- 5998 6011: 0.10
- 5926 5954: 0.11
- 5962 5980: 0.05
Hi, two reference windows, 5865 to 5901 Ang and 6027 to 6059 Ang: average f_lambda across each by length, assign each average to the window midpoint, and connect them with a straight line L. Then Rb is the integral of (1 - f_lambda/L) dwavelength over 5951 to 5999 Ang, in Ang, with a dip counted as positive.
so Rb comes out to -1.6 Ang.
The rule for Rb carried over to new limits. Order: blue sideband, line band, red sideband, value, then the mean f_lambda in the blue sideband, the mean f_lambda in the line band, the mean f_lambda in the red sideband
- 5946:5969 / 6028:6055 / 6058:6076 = 0.8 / 13.7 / 12.6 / 12.8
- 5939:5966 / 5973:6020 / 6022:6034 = -2.6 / 13.6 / 13.5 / 12.2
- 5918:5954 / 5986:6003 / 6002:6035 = -1.2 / 13.5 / 13.7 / 12.6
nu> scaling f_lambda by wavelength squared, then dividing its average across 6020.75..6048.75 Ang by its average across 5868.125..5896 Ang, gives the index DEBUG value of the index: 0.87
